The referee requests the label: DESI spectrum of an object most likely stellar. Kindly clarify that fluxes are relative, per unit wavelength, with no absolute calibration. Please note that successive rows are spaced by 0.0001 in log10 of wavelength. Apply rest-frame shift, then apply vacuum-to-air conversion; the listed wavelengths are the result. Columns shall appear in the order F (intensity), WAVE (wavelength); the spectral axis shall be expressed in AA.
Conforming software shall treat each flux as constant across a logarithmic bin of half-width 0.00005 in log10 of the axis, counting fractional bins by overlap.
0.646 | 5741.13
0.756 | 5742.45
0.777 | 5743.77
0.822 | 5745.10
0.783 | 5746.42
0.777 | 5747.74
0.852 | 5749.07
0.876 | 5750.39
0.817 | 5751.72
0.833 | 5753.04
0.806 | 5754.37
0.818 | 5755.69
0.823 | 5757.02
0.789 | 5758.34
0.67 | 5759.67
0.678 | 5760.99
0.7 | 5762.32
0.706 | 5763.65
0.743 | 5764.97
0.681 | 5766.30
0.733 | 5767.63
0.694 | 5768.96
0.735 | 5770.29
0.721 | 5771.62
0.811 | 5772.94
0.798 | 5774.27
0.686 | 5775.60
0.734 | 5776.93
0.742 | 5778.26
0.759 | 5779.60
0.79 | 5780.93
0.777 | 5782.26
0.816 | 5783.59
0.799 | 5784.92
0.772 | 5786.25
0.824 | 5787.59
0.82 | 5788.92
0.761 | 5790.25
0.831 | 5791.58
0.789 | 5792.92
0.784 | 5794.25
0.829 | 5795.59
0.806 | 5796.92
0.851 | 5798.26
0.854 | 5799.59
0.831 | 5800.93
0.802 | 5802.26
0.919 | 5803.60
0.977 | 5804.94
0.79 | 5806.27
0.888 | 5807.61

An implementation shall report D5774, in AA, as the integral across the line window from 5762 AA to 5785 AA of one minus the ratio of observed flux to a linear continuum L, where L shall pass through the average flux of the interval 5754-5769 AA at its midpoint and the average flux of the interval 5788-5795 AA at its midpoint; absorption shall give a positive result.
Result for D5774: 0.5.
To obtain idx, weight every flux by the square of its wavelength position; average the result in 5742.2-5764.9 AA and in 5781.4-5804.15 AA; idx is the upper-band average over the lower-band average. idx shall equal 1.1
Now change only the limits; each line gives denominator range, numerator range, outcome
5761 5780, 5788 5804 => 1.14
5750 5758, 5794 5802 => 1.02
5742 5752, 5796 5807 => 1.08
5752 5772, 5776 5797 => 1.07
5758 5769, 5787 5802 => 1.16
